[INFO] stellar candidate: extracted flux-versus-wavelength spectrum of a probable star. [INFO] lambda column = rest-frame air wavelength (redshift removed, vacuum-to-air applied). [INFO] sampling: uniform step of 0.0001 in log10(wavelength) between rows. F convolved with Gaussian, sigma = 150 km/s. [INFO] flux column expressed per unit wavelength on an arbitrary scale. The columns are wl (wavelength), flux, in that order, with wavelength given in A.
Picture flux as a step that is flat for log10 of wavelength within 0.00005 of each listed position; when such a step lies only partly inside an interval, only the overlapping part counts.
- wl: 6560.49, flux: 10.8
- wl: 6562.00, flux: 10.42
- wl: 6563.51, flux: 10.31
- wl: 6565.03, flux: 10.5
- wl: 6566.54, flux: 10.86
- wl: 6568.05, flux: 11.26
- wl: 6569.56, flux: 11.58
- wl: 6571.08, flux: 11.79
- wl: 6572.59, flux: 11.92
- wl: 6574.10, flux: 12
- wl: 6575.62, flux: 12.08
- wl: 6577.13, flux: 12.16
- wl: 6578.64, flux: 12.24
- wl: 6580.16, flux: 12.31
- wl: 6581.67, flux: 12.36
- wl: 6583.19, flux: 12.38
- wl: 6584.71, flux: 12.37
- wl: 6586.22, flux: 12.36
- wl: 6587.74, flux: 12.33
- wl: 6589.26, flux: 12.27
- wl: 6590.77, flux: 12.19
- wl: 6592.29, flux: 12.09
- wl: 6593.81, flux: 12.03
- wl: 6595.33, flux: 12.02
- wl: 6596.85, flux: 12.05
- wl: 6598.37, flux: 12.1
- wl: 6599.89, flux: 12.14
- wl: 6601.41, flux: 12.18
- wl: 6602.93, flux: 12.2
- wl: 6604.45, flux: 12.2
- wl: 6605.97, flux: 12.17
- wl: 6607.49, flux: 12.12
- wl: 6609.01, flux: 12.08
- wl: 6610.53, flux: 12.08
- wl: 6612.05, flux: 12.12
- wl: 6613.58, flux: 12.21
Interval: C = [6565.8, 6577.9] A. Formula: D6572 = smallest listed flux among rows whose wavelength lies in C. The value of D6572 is 10.86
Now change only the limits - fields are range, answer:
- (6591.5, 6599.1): 12.02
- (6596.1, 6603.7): 12.05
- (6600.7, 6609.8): 12.08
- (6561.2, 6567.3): 10.31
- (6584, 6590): 12.27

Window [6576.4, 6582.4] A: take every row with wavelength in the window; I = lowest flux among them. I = 12.16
